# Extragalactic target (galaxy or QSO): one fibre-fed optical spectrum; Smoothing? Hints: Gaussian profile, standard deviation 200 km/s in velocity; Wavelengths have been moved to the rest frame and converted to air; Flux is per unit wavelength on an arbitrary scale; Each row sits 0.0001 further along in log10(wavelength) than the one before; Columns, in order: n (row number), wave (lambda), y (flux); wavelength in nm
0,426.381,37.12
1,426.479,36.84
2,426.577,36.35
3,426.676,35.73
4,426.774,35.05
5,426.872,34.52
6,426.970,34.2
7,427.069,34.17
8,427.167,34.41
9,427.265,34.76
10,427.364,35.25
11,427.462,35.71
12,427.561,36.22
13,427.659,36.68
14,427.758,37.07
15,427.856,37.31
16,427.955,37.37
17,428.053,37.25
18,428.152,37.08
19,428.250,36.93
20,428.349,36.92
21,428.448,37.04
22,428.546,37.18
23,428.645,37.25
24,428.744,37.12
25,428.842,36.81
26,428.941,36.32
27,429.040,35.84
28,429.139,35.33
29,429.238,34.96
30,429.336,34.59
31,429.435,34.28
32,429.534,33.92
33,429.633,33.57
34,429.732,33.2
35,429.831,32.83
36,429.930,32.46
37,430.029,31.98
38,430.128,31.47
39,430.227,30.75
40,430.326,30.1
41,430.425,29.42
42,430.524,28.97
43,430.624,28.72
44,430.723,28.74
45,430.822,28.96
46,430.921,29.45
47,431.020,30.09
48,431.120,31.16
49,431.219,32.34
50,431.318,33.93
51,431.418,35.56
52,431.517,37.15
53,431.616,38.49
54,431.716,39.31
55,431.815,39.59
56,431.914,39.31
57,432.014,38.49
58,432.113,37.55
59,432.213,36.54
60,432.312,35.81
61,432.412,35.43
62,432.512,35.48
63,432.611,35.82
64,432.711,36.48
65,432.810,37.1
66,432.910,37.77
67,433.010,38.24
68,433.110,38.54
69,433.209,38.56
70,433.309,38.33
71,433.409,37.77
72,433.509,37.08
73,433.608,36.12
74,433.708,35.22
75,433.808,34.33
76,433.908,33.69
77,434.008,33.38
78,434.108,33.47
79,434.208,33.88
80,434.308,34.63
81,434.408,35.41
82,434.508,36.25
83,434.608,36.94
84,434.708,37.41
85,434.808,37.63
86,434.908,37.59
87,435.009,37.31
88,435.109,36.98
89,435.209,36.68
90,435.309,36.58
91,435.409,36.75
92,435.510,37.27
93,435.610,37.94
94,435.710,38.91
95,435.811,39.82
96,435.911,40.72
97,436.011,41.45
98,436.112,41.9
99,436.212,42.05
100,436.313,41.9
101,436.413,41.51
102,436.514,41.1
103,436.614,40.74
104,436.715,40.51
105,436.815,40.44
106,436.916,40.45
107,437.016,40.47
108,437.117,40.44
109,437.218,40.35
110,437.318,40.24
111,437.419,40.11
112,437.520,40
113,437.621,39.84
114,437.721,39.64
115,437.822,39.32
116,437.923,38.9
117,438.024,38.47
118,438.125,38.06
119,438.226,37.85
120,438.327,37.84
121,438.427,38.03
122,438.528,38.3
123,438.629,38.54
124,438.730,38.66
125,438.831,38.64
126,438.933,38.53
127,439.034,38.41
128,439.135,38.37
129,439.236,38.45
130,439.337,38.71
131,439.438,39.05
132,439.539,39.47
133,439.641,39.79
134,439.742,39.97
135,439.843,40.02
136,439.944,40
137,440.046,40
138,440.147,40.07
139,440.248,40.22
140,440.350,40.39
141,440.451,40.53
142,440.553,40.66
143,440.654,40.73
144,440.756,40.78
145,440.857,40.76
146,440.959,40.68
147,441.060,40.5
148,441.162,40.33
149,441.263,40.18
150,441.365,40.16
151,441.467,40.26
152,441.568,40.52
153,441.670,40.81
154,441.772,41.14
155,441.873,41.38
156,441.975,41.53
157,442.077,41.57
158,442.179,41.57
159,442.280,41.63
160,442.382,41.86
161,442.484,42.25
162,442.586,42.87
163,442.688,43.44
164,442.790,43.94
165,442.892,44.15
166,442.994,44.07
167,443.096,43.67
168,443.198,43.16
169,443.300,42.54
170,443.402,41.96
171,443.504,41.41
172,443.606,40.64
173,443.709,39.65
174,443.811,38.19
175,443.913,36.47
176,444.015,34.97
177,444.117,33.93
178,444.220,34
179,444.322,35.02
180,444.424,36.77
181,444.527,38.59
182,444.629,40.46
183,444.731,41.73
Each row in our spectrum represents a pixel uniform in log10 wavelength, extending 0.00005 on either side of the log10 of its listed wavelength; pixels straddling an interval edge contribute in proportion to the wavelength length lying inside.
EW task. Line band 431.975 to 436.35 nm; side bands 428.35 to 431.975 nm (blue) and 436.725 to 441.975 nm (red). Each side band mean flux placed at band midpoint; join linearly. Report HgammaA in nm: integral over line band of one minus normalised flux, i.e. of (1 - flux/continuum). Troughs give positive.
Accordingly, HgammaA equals -0.09 nm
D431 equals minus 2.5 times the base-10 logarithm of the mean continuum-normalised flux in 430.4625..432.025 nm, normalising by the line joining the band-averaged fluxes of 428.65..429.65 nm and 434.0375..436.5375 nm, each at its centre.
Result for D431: 0.08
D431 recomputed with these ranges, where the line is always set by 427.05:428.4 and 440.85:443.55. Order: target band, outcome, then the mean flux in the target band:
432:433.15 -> 0.04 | 36.9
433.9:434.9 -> 0.10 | 35.4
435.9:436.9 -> -0.04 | 41.2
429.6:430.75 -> 0.20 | 31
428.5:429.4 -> 0.02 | 36.1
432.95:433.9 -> 0.04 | 37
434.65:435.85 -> 0.05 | 37.5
